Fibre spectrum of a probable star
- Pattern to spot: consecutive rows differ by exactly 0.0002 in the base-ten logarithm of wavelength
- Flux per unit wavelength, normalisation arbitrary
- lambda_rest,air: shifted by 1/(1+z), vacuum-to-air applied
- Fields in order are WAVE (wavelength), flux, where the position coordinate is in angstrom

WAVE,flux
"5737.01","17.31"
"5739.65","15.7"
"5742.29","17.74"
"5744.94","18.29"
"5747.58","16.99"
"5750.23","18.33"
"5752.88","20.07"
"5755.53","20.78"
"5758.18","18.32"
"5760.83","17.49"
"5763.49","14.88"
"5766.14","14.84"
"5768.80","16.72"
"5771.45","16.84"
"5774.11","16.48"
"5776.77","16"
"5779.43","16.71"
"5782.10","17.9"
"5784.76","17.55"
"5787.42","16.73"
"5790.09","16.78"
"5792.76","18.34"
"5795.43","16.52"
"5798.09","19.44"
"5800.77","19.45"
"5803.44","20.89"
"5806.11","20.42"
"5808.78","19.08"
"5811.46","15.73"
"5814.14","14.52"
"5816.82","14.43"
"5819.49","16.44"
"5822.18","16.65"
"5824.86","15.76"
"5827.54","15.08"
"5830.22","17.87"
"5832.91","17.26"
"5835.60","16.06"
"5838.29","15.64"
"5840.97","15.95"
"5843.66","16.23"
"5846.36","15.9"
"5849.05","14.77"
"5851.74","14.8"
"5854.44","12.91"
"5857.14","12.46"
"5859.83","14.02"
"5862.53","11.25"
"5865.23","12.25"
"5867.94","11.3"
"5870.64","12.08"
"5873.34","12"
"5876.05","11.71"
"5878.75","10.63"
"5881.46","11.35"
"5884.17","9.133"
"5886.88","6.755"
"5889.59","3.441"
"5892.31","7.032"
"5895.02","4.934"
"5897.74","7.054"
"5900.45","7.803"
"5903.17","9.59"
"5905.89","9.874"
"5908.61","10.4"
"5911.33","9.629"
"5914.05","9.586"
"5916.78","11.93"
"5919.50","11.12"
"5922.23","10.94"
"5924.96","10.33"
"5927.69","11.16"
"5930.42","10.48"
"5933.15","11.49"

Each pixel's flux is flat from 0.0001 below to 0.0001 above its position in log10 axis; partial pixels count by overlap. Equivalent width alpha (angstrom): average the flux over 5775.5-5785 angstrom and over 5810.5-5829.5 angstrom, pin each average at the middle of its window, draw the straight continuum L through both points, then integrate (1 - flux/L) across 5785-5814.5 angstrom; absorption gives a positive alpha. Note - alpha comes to -3.25 angstrom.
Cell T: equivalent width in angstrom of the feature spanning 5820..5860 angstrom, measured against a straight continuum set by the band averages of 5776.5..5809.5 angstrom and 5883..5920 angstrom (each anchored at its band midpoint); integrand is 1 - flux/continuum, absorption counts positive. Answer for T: -4.4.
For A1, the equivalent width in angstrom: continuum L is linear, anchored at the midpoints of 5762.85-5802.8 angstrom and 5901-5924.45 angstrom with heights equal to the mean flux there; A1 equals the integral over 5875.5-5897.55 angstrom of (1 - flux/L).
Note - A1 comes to 7.2 angstrom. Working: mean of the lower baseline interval 17.1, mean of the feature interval 7.93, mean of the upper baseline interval 10.3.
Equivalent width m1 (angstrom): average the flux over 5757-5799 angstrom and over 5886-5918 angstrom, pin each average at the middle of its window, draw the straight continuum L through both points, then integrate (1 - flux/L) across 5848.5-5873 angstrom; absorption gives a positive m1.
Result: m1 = -3.7 angstrom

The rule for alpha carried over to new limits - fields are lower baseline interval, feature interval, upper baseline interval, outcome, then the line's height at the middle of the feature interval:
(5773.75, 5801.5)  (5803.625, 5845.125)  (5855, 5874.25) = -4.6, 14.9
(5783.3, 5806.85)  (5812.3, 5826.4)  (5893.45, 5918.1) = 0.7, 16.3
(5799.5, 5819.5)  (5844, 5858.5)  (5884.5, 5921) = -0.8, 13.5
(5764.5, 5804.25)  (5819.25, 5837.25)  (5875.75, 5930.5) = -2.6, 14.3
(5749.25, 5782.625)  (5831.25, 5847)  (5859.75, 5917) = -4.4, 12.7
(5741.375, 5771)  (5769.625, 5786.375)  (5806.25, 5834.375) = 0.3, 17.2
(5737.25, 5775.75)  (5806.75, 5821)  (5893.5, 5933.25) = -1.6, 14.6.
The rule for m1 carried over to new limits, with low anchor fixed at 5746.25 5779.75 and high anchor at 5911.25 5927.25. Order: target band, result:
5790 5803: -2.1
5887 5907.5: 7.9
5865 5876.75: 0.8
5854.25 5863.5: 0.4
